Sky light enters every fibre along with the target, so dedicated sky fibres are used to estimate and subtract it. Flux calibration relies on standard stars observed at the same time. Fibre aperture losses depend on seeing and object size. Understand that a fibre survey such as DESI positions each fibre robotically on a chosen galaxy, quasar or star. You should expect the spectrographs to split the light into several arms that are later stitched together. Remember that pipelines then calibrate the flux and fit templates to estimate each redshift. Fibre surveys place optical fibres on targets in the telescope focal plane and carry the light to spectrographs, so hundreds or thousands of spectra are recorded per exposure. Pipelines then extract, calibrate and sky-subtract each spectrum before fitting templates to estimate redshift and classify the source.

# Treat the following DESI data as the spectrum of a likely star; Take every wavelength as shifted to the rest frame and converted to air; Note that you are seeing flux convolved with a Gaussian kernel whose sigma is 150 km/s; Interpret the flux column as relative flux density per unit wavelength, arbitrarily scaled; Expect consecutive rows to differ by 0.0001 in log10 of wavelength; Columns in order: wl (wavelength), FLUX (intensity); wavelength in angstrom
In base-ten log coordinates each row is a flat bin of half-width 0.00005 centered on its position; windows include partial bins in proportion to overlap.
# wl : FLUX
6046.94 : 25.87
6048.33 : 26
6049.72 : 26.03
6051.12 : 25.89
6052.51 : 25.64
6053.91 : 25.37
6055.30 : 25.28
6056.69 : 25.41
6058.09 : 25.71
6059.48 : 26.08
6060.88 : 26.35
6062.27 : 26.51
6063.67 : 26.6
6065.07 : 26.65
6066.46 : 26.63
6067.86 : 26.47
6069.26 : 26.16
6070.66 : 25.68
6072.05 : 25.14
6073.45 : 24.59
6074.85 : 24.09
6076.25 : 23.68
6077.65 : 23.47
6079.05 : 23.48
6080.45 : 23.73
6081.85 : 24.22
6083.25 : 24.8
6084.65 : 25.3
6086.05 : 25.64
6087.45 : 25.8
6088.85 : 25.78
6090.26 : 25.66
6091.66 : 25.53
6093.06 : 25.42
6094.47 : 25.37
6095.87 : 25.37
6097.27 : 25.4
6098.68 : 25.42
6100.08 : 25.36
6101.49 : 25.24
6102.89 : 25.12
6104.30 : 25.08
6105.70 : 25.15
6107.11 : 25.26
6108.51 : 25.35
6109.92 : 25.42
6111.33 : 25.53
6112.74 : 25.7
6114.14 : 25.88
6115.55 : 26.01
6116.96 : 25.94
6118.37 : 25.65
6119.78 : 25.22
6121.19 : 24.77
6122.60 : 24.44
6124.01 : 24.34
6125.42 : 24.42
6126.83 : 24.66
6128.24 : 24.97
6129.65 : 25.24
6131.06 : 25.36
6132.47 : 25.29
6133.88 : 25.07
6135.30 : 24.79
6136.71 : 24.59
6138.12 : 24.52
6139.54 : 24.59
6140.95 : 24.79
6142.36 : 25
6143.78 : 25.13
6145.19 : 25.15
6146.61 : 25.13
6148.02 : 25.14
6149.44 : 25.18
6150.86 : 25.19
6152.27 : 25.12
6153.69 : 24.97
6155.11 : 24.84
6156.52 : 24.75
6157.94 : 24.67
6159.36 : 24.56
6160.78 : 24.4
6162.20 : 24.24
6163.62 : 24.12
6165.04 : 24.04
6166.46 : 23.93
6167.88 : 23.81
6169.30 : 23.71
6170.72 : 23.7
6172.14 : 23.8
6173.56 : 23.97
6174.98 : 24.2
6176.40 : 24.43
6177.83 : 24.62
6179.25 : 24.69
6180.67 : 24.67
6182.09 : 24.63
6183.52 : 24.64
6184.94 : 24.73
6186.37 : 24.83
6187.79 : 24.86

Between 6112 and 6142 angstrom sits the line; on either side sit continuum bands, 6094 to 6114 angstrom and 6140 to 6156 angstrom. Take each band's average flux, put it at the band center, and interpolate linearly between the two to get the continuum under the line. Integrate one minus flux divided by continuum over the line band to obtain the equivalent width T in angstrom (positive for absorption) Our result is 0.18 angstrom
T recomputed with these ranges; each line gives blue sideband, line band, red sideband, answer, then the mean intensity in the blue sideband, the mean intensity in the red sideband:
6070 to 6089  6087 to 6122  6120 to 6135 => -1.0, 24.6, 24.9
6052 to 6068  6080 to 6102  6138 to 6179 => 0.3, 26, 24.5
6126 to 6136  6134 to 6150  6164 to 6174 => -0.1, 25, 23.9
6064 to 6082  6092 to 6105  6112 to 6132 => -0.1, 25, 25.2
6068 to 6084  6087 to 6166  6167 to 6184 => -2.3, 24.5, 24.2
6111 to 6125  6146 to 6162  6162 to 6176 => -0.3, 25.3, 24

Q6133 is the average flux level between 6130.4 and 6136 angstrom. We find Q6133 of 25.1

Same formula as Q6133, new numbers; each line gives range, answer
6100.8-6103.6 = 25.2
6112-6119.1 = 25.8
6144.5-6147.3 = 25.1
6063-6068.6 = 26.6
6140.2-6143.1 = 24.9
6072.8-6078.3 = 23.9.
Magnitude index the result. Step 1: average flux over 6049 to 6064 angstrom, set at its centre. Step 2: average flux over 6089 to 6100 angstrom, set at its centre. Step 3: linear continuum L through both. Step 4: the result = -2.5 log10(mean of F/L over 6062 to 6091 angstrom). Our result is 0.02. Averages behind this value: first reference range 25.9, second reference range 25.5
